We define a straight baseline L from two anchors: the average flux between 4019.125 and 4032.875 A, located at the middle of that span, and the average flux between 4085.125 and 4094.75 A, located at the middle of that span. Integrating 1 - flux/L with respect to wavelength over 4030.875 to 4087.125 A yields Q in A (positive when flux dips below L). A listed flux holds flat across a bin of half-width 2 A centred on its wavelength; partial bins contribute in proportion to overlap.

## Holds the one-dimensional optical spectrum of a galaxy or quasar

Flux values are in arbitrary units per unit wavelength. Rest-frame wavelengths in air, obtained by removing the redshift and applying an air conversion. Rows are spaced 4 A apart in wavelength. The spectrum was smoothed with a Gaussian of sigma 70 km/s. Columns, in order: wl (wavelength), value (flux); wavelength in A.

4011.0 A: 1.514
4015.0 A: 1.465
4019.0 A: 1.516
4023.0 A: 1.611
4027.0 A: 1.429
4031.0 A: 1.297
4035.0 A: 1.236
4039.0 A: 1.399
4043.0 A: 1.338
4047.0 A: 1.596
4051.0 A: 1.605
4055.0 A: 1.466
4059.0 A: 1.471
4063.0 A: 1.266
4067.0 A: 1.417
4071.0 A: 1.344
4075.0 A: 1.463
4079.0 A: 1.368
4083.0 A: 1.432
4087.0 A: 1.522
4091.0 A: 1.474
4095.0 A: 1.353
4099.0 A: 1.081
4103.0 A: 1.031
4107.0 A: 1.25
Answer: 1.9 A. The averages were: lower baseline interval 1.46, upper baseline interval 1.47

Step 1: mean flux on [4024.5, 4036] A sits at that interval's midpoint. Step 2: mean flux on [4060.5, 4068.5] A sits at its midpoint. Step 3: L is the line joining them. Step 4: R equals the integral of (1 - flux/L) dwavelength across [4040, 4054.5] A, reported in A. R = -1.7 A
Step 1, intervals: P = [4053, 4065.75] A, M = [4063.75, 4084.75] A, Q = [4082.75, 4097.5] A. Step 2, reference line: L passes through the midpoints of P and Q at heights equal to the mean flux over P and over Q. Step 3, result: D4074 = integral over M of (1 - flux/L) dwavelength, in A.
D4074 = 0.3 A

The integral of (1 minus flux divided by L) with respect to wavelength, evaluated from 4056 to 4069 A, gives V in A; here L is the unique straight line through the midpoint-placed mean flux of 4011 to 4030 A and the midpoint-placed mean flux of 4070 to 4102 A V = 0.2 A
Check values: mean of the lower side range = 1.5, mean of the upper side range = 1.37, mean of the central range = 1.39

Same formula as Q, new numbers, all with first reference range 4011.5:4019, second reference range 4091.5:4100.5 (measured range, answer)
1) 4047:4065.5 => -1.20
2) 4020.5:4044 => 0.86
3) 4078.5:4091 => -1.51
